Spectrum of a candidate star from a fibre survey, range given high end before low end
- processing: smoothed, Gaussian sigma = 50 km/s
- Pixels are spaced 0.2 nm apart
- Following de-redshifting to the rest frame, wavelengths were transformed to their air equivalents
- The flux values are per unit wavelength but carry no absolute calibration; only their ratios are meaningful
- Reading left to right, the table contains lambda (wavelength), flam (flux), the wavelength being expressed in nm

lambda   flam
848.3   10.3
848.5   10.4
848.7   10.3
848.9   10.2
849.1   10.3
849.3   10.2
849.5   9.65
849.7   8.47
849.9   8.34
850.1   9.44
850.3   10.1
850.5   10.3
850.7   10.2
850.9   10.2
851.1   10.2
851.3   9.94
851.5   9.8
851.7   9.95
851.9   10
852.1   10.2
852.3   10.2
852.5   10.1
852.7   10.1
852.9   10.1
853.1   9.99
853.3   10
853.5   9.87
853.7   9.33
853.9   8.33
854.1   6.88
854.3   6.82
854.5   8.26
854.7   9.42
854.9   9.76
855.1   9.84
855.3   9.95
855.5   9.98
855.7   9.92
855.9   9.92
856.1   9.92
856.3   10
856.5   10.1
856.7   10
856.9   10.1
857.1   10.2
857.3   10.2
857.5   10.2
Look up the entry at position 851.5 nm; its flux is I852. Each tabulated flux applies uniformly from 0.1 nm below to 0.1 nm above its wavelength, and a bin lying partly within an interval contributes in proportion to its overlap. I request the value 9.8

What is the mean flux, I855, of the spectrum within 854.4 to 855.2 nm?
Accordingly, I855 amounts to 9.32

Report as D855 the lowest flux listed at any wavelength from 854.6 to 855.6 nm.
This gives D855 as 9.42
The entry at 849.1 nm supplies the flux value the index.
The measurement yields 10.3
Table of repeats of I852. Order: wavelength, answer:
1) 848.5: 10.4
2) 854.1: 6.88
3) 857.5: 10.2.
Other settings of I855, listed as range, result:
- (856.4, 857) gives 10.1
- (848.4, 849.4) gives 10.3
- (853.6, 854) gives 8.83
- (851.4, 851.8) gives 9.88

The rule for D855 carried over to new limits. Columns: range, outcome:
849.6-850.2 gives 8.34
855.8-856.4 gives 9.92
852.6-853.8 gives 9.33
